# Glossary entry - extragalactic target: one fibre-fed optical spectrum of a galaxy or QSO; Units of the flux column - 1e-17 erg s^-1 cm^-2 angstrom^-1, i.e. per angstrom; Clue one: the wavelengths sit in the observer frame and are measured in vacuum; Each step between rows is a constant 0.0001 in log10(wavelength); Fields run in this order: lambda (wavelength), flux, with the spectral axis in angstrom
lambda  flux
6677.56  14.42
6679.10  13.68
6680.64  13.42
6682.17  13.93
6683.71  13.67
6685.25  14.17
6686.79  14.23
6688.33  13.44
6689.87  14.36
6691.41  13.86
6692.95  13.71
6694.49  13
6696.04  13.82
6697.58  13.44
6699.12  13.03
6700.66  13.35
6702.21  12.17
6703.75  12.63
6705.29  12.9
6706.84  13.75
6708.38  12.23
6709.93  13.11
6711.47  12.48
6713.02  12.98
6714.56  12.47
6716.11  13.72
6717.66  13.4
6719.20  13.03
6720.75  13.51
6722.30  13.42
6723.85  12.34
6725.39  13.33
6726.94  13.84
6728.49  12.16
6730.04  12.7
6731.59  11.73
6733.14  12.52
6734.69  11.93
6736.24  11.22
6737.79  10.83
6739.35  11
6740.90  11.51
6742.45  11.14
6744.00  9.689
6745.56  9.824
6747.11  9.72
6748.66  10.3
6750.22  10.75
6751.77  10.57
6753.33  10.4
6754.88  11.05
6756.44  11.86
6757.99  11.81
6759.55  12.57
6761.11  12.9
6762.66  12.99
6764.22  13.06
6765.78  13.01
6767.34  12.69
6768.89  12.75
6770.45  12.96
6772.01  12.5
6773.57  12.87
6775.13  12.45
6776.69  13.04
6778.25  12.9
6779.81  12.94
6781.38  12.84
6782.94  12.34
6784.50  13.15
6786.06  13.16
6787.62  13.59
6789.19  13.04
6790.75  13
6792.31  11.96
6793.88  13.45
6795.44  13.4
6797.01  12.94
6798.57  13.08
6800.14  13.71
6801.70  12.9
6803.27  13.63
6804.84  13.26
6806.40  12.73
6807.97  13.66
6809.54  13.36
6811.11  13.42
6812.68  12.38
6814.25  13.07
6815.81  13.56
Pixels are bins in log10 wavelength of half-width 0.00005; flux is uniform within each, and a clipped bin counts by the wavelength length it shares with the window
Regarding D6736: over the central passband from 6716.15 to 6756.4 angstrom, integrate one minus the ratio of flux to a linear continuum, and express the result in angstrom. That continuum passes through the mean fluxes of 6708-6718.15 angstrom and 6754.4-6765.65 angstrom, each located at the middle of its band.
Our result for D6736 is 3.03 angstrom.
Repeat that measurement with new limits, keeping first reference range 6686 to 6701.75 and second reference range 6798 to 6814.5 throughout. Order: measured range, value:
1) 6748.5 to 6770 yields 2.2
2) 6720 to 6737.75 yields 1.2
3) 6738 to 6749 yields 2.4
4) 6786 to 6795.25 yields 0.1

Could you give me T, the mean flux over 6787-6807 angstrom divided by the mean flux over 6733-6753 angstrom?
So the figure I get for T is 1.22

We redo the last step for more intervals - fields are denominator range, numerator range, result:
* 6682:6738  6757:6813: 0.99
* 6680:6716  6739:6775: 0.88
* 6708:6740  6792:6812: 1.05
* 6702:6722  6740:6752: 0.80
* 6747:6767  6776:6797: 1.11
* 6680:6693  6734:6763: 0.80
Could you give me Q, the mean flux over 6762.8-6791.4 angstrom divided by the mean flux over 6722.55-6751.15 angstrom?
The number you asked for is 1.1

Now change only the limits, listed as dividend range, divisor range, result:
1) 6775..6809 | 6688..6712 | 0.99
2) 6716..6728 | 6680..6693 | 0.96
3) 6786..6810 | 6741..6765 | 1.17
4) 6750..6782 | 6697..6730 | 0.95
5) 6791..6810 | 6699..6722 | 1.01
